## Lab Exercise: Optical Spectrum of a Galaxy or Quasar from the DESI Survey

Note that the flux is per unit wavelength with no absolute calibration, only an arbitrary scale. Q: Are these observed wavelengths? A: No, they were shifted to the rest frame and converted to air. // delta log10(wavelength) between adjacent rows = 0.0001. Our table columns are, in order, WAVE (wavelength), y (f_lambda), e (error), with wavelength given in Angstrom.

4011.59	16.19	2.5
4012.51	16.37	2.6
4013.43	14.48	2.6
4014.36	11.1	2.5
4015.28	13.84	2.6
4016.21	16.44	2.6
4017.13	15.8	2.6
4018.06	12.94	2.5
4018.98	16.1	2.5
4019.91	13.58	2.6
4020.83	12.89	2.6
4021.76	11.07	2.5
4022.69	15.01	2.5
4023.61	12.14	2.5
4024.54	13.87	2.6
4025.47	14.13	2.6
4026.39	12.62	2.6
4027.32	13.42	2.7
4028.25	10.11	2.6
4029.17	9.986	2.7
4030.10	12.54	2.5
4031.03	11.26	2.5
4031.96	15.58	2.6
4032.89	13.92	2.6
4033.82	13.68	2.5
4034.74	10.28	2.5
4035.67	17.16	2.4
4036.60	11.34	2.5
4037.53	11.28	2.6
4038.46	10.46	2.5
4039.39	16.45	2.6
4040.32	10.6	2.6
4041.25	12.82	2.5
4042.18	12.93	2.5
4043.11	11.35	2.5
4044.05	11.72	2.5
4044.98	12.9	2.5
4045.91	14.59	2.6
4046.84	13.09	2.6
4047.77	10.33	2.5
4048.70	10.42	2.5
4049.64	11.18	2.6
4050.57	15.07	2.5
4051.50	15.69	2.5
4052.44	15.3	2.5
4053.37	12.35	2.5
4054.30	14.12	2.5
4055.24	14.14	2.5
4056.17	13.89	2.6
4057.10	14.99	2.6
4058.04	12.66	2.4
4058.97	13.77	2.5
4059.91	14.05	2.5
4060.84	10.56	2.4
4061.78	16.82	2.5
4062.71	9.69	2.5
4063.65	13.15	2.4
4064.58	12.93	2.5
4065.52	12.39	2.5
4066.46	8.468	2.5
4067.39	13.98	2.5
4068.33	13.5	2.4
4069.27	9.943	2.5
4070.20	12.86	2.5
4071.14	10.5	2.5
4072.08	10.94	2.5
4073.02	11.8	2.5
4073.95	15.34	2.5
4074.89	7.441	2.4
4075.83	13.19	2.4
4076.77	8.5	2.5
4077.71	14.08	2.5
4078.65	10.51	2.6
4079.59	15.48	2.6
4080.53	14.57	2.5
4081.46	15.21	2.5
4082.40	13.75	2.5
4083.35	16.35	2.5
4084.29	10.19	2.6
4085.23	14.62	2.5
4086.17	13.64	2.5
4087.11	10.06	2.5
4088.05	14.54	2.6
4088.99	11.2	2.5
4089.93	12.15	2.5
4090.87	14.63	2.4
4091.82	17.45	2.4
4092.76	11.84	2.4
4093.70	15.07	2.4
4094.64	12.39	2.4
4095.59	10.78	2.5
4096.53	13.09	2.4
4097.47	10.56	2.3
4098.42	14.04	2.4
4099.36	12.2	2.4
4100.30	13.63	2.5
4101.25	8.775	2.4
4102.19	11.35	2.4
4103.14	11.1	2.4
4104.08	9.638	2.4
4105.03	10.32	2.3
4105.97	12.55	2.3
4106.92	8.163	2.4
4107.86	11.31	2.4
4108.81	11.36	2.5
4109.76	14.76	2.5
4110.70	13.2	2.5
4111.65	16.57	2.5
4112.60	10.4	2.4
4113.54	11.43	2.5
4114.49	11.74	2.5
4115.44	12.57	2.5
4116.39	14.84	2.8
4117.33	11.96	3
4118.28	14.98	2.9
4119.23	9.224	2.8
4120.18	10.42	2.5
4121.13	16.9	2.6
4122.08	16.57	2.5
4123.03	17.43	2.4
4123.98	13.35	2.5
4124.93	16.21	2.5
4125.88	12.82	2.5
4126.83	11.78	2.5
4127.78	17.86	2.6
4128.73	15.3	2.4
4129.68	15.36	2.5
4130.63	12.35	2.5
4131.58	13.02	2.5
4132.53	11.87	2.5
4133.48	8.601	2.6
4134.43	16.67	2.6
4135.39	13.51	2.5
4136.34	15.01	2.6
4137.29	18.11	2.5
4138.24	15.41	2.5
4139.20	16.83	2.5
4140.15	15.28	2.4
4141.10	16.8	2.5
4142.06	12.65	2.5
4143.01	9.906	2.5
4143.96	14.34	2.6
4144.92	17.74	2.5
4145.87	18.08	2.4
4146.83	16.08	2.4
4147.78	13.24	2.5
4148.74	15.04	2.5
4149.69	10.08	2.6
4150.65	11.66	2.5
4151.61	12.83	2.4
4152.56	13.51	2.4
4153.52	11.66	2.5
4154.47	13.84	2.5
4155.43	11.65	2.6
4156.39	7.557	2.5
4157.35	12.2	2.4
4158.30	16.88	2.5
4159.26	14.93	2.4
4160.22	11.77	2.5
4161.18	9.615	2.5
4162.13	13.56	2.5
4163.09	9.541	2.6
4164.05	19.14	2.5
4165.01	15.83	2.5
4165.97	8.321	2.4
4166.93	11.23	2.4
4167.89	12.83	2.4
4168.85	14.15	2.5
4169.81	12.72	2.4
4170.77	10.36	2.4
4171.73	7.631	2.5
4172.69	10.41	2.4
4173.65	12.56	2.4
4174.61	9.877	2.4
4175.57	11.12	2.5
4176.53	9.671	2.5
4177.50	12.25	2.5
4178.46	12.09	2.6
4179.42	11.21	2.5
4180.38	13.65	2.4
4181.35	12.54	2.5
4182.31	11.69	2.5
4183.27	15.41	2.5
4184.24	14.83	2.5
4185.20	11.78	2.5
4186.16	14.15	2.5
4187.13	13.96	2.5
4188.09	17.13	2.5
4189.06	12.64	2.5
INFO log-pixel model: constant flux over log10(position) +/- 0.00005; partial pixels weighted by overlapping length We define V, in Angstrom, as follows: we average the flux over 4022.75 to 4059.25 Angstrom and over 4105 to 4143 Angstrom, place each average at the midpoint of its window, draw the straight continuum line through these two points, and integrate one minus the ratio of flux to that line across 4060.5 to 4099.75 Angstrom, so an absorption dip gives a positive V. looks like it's 1.9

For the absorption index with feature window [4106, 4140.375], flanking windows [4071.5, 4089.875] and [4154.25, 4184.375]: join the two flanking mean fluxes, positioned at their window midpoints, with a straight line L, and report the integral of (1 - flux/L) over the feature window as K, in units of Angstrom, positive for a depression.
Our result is -3.4 Angstrom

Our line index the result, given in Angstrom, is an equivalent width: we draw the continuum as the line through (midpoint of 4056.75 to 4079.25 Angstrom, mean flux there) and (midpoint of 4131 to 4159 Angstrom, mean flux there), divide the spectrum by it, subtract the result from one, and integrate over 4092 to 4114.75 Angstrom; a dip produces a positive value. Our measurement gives 1.6 Angstrom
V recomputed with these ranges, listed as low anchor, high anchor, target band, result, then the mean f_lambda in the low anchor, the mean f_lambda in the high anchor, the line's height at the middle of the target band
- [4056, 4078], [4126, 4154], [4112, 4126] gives 0.2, 12.3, 14.1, 13.6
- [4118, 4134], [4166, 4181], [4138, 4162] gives -1.9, 13.8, 11.4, 12.6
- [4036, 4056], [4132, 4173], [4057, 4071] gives 0.4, 12.8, 13.2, 12.9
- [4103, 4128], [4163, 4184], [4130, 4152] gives -2.8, 12.9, 12.1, 12.6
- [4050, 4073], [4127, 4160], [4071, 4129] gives 2.6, 13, 14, 13.4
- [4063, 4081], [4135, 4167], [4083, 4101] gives -0.8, 12.1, 13.7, 12.5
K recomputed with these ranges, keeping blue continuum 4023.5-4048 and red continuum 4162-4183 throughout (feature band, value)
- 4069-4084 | -0.1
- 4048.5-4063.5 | -1.1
